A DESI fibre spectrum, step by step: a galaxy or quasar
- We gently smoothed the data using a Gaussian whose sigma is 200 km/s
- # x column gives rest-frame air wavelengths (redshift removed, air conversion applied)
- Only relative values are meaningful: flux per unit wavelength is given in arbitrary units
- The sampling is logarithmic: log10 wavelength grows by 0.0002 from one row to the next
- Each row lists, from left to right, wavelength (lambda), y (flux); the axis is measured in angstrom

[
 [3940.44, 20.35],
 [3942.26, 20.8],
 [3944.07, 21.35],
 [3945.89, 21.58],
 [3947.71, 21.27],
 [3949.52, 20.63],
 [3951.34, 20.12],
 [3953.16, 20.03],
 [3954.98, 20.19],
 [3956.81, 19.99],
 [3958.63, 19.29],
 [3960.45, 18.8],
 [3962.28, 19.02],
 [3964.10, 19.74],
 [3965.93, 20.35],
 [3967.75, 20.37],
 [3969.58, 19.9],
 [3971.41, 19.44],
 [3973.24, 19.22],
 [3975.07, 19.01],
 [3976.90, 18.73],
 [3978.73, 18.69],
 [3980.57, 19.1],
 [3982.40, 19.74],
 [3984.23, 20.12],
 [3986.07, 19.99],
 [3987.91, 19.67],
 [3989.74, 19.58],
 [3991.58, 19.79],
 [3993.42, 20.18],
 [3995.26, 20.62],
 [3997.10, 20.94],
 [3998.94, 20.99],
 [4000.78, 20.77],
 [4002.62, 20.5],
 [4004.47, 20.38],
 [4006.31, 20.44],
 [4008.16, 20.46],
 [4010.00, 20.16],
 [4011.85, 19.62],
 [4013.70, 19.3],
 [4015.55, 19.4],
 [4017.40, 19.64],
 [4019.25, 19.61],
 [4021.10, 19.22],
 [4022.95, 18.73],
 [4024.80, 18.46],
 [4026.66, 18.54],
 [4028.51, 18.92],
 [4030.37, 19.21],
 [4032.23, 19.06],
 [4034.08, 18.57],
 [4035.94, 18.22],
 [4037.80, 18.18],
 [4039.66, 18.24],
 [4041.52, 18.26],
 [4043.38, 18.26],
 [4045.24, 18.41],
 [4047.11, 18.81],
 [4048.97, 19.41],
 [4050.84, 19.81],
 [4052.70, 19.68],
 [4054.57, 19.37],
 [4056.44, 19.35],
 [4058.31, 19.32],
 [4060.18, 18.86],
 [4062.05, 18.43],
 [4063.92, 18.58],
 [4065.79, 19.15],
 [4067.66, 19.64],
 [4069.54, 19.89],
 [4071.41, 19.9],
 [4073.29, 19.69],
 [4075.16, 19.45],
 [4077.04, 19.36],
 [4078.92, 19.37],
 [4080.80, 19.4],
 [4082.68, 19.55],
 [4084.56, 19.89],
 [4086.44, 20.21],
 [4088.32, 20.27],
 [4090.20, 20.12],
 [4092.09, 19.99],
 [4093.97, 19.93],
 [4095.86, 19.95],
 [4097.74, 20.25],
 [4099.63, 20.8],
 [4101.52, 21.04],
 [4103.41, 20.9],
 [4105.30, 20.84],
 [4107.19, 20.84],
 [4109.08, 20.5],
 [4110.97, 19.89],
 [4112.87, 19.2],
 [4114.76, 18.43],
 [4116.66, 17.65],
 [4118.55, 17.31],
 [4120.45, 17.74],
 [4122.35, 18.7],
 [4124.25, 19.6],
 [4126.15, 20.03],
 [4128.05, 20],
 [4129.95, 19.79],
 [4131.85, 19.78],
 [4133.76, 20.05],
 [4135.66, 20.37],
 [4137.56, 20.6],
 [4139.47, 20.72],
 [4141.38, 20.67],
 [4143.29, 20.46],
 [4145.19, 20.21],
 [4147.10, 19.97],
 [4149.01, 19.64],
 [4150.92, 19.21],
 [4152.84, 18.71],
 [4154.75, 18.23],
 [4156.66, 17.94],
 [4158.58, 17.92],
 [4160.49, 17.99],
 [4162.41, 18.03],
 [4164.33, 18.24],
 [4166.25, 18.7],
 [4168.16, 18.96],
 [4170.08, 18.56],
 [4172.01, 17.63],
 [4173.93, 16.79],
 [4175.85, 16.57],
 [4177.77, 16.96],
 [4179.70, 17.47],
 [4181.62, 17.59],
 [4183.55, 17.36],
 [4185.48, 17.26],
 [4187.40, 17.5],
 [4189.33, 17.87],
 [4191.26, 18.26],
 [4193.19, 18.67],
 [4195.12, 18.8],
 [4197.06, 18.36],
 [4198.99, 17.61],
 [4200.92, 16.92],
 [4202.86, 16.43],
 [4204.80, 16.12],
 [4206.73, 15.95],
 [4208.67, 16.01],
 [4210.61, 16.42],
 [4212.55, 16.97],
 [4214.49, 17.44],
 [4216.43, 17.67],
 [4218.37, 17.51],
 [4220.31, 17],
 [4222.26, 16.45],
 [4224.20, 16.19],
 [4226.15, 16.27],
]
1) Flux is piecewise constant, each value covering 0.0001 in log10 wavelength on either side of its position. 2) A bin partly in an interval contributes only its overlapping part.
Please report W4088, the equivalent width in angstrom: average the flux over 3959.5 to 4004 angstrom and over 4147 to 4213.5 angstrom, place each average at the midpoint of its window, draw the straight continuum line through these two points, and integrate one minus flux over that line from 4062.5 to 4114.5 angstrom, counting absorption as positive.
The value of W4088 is -3.4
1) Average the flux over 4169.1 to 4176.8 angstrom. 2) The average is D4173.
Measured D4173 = 17.4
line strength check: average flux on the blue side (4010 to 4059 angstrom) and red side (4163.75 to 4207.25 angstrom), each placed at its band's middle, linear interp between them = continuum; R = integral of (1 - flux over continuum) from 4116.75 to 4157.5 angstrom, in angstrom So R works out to -3.2 angstrom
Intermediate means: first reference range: 19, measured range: 19.5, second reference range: 17.6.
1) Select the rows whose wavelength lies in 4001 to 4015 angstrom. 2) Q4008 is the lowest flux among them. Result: 19.3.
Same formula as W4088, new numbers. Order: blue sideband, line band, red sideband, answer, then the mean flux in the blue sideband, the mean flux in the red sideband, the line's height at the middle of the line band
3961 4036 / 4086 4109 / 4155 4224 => -2.4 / 19.6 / 17.5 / 18.5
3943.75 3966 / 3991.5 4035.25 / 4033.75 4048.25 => -1.8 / 20.1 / 18.4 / 18.9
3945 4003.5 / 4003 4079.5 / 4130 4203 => 1.0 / 19.9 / 18.5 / 19.5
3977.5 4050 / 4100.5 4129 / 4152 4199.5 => -1.6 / 19.4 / 17.9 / 18.5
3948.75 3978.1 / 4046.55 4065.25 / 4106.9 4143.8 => 0.4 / 19.7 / 19.6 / 19.6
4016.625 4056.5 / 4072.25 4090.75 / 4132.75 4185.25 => -0.9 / 18.9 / 18.7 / 18.8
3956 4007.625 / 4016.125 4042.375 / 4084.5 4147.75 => 1.4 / 19.8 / 19.9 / 19.9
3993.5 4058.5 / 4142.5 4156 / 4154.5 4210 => -1.1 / 19.4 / 17.6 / 18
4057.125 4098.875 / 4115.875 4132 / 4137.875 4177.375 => 0.2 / 19.6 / 18.8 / 19.1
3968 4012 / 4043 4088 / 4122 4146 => 1.5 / 19.9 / 20.1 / 20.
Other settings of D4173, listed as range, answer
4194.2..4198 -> 18.5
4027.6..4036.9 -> 18.8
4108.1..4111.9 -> 20.2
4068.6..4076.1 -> 19.7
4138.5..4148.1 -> 20.4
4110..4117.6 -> 18.8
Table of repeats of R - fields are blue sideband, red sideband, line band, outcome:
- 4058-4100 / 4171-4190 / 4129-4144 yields -1.6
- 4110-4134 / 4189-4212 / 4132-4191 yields -1.5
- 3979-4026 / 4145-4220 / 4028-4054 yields 0.8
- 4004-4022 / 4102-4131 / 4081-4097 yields -0.3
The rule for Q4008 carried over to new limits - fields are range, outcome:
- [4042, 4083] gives 18.26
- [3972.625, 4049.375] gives 18.18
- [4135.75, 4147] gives 20.21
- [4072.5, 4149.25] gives 17.31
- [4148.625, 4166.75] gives 17.92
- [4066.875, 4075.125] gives 19.64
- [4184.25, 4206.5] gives 16.12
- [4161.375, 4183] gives 16.57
